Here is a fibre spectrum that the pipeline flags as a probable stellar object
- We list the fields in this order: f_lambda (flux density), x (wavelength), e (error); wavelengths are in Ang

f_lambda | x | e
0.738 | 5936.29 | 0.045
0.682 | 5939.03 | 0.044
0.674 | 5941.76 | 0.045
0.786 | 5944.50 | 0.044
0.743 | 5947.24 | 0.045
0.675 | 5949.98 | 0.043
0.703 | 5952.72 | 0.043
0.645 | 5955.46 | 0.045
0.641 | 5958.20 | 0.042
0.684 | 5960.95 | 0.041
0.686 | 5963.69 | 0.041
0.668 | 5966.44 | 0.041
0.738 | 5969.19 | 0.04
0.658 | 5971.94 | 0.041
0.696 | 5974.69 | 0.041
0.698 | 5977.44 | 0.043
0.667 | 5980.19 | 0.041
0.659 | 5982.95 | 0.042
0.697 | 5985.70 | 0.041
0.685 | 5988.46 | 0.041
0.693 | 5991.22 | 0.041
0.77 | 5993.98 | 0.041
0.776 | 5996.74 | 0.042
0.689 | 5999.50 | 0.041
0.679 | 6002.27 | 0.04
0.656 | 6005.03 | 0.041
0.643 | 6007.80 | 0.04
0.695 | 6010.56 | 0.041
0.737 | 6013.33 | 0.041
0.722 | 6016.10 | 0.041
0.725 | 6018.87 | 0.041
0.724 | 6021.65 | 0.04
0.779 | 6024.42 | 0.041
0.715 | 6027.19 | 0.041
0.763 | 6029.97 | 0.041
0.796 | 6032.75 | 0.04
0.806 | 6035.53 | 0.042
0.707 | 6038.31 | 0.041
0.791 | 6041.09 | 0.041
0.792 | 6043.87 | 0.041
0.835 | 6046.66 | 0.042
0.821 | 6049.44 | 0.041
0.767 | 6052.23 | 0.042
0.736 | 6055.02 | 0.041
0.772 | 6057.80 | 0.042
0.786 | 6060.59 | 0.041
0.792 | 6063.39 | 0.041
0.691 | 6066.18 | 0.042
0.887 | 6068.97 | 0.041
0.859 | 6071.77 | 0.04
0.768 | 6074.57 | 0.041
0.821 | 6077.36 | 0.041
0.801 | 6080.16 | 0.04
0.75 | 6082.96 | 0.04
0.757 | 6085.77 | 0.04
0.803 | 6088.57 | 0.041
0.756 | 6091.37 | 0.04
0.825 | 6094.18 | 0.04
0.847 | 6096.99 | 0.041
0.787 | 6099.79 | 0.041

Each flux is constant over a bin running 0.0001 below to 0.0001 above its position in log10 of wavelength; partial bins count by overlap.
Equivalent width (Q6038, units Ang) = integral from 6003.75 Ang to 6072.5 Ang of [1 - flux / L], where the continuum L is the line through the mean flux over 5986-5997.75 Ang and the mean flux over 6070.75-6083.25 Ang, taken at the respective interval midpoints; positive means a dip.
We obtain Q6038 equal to 0.8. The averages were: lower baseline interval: 0.726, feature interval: 0.759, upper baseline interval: 0.803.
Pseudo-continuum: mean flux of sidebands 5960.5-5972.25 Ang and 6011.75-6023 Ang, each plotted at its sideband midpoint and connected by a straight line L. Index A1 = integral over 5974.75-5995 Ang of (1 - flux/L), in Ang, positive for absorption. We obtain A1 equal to 0.2 Ang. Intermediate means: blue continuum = 0.69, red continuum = 0.726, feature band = 0.694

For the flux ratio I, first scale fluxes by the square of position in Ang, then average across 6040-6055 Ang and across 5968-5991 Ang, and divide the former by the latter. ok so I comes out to 1.2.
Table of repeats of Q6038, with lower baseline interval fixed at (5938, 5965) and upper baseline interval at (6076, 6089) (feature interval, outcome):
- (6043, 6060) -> -0.5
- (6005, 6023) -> 0.8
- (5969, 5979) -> 0.2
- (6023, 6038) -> -0.4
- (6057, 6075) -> -0.5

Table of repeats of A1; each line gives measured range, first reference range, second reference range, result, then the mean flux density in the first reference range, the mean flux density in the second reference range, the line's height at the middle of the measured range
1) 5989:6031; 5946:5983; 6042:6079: 1.1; 0.684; 0.794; 0.736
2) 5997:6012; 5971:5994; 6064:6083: 0.7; 0.688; 0.8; 0.715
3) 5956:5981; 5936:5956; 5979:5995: 0.7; 0.706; 0.694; 0.699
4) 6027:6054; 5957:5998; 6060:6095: -0.9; 0.694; 0.791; 0.756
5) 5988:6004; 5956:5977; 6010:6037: 0.0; 0.681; 0.748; 0.715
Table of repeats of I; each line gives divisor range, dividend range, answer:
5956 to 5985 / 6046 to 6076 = 1.20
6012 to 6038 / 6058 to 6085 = 1.07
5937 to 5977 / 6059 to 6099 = 1.20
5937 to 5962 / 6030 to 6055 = 1.17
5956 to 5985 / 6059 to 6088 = 1.21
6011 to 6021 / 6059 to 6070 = 1.10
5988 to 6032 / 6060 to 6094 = 1.13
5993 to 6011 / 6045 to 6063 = 1.14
